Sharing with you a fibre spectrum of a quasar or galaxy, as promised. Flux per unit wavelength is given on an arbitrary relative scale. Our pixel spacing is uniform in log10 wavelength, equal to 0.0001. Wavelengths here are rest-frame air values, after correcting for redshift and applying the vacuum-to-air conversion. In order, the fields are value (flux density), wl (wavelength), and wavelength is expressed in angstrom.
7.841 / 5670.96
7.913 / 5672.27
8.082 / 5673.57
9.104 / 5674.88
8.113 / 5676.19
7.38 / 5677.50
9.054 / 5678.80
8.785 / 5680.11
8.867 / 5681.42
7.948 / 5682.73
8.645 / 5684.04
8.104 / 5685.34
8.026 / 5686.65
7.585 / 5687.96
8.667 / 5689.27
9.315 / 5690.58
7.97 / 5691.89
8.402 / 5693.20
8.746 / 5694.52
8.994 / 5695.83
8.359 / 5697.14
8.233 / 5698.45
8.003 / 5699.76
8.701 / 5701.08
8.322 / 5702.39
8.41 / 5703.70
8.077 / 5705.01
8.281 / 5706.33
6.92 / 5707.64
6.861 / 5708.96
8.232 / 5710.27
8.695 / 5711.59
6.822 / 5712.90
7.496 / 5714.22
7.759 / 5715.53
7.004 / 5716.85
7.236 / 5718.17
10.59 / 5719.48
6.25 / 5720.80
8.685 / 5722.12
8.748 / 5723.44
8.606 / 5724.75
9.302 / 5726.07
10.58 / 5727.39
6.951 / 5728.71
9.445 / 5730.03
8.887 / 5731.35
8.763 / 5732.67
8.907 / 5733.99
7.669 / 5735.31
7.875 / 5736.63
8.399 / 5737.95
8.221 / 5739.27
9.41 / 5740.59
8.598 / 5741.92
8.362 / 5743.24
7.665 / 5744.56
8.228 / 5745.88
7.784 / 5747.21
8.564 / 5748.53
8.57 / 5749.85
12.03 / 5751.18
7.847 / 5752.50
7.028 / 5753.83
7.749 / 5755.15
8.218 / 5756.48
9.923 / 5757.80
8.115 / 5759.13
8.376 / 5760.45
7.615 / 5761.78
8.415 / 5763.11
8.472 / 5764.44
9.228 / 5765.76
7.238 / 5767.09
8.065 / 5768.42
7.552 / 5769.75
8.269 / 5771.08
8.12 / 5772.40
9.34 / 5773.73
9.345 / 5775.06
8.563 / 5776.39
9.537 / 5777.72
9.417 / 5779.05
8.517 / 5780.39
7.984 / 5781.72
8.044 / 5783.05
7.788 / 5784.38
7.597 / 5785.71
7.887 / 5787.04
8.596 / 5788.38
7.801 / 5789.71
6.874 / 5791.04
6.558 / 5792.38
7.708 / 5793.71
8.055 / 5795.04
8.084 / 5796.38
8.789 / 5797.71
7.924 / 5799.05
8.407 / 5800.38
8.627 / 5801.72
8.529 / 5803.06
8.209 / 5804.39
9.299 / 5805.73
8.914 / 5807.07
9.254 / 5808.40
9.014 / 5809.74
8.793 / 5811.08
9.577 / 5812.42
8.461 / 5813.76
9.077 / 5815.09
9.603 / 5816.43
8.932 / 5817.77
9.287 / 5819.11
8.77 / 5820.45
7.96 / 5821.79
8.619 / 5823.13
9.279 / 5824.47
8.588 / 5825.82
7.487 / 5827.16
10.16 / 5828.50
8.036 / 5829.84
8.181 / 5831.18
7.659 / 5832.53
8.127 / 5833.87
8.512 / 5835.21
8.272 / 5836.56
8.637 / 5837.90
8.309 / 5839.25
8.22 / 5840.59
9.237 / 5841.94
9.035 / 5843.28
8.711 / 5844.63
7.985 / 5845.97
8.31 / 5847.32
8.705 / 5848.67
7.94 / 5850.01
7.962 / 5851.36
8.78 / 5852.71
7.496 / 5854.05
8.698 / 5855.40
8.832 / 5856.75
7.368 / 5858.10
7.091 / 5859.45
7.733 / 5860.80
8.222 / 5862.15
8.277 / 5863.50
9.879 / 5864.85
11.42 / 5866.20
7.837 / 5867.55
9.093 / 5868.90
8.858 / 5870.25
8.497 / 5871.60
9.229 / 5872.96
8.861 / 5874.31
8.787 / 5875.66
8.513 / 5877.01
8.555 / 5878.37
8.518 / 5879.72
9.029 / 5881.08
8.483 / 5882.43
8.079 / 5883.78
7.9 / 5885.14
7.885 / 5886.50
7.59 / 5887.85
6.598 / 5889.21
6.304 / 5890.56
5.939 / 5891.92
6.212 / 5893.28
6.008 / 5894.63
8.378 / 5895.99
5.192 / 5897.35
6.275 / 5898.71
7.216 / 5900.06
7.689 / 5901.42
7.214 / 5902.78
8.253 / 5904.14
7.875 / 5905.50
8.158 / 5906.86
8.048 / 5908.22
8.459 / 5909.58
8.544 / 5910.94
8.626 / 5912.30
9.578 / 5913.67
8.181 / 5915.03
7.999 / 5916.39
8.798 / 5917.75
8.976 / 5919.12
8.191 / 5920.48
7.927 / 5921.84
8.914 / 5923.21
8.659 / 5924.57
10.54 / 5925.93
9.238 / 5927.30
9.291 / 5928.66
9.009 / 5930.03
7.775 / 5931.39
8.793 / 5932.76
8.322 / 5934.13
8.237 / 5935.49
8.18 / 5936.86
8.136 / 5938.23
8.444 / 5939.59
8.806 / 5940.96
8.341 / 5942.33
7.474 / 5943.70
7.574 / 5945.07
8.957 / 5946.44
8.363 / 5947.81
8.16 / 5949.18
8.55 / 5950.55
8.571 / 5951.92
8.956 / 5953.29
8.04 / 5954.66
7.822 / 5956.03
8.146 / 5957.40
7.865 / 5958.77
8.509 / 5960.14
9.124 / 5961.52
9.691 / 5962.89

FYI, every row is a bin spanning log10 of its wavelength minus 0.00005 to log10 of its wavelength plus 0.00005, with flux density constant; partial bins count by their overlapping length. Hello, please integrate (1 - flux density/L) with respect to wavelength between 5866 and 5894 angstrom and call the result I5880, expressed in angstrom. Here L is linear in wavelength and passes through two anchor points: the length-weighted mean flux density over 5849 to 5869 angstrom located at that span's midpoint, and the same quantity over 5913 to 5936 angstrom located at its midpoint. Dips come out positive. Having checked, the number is 1.3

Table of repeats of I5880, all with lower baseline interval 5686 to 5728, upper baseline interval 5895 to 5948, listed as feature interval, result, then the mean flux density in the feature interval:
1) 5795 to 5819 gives -1.6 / 8.78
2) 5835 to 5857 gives -0.5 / 8.44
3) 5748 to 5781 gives -1.3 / 8.56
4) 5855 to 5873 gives -0.8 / 8.62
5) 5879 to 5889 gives 0.1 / 8.14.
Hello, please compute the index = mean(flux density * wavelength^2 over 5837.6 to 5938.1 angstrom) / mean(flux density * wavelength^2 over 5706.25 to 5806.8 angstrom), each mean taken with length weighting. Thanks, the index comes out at 1.0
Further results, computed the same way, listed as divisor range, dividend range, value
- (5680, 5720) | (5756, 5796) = 1.03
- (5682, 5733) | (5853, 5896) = 1.04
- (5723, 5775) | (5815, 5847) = 1.04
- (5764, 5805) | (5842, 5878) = 1.07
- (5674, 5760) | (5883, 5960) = 1.04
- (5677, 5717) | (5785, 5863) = 1.07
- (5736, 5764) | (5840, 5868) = 1.04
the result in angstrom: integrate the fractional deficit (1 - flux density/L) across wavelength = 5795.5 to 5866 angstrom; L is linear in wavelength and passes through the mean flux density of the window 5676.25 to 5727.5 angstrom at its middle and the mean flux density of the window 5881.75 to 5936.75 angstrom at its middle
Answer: -4.1 angstrom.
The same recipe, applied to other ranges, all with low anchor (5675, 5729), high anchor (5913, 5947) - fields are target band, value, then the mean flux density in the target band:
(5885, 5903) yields 3.5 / 6.85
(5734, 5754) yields -0.4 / 8.47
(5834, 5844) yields -0.2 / 8.57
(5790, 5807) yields 0.6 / 8.11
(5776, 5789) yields 0.0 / 8.38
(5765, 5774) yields 0.1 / 8.22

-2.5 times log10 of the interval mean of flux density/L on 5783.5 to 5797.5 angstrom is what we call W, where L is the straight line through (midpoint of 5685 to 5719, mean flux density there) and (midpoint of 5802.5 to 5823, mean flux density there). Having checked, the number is 0.13 mag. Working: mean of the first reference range 8.06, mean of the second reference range 8.91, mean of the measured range 7.74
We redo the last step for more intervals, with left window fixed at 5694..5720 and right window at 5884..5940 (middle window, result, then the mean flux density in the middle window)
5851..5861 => 0.001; 8.01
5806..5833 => -0.100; 8.8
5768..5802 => -0.022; 8.21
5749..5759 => -0.087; 8.73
